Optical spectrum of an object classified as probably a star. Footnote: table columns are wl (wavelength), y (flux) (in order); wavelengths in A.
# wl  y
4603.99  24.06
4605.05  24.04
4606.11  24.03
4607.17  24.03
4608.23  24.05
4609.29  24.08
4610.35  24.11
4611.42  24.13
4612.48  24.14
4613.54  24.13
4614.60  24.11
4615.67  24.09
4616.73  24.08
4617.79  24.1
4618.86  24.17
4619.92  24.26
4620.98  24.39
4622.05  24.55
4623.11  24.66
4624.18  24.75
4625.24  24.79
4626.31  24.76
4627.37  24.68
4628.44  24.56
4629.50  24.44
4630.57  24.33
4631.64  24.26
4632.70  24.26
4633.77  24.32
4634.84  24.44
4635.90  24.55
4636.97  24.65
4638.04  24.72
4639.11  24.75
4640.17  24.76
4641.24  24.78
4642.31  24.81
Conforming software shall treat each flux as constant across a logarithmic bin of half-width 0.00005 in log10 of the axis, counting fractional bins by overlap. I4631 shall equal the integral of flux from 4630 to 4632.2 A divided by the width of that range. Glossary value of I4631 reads 24.3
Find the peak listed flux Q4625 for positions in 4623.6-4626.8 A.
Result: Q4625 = 24.79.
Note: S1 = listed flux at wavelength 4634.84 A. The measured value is 24.44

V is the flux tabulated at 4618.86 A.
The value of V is 24.17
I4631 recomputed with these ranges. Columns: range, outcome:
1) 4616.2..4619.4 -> 24.1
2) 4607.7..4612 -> 24.1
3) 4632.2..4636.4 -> 24.4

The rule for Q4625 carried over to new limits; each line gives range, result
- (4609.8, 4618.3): 24.14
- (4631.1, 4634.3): 24.32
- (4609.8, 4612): 24.13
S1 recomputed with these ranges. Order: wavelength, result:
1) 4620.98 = 24.39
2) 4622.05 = 24.55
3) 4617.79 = 24.1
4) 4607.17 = 24.03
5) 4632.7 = 24.26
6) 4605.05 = 24.04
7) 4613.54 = 24.13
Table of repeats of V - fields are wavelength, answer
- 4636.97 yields 24.65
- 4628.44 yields 24.56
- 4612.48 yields 24.14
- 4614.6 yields 24.11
